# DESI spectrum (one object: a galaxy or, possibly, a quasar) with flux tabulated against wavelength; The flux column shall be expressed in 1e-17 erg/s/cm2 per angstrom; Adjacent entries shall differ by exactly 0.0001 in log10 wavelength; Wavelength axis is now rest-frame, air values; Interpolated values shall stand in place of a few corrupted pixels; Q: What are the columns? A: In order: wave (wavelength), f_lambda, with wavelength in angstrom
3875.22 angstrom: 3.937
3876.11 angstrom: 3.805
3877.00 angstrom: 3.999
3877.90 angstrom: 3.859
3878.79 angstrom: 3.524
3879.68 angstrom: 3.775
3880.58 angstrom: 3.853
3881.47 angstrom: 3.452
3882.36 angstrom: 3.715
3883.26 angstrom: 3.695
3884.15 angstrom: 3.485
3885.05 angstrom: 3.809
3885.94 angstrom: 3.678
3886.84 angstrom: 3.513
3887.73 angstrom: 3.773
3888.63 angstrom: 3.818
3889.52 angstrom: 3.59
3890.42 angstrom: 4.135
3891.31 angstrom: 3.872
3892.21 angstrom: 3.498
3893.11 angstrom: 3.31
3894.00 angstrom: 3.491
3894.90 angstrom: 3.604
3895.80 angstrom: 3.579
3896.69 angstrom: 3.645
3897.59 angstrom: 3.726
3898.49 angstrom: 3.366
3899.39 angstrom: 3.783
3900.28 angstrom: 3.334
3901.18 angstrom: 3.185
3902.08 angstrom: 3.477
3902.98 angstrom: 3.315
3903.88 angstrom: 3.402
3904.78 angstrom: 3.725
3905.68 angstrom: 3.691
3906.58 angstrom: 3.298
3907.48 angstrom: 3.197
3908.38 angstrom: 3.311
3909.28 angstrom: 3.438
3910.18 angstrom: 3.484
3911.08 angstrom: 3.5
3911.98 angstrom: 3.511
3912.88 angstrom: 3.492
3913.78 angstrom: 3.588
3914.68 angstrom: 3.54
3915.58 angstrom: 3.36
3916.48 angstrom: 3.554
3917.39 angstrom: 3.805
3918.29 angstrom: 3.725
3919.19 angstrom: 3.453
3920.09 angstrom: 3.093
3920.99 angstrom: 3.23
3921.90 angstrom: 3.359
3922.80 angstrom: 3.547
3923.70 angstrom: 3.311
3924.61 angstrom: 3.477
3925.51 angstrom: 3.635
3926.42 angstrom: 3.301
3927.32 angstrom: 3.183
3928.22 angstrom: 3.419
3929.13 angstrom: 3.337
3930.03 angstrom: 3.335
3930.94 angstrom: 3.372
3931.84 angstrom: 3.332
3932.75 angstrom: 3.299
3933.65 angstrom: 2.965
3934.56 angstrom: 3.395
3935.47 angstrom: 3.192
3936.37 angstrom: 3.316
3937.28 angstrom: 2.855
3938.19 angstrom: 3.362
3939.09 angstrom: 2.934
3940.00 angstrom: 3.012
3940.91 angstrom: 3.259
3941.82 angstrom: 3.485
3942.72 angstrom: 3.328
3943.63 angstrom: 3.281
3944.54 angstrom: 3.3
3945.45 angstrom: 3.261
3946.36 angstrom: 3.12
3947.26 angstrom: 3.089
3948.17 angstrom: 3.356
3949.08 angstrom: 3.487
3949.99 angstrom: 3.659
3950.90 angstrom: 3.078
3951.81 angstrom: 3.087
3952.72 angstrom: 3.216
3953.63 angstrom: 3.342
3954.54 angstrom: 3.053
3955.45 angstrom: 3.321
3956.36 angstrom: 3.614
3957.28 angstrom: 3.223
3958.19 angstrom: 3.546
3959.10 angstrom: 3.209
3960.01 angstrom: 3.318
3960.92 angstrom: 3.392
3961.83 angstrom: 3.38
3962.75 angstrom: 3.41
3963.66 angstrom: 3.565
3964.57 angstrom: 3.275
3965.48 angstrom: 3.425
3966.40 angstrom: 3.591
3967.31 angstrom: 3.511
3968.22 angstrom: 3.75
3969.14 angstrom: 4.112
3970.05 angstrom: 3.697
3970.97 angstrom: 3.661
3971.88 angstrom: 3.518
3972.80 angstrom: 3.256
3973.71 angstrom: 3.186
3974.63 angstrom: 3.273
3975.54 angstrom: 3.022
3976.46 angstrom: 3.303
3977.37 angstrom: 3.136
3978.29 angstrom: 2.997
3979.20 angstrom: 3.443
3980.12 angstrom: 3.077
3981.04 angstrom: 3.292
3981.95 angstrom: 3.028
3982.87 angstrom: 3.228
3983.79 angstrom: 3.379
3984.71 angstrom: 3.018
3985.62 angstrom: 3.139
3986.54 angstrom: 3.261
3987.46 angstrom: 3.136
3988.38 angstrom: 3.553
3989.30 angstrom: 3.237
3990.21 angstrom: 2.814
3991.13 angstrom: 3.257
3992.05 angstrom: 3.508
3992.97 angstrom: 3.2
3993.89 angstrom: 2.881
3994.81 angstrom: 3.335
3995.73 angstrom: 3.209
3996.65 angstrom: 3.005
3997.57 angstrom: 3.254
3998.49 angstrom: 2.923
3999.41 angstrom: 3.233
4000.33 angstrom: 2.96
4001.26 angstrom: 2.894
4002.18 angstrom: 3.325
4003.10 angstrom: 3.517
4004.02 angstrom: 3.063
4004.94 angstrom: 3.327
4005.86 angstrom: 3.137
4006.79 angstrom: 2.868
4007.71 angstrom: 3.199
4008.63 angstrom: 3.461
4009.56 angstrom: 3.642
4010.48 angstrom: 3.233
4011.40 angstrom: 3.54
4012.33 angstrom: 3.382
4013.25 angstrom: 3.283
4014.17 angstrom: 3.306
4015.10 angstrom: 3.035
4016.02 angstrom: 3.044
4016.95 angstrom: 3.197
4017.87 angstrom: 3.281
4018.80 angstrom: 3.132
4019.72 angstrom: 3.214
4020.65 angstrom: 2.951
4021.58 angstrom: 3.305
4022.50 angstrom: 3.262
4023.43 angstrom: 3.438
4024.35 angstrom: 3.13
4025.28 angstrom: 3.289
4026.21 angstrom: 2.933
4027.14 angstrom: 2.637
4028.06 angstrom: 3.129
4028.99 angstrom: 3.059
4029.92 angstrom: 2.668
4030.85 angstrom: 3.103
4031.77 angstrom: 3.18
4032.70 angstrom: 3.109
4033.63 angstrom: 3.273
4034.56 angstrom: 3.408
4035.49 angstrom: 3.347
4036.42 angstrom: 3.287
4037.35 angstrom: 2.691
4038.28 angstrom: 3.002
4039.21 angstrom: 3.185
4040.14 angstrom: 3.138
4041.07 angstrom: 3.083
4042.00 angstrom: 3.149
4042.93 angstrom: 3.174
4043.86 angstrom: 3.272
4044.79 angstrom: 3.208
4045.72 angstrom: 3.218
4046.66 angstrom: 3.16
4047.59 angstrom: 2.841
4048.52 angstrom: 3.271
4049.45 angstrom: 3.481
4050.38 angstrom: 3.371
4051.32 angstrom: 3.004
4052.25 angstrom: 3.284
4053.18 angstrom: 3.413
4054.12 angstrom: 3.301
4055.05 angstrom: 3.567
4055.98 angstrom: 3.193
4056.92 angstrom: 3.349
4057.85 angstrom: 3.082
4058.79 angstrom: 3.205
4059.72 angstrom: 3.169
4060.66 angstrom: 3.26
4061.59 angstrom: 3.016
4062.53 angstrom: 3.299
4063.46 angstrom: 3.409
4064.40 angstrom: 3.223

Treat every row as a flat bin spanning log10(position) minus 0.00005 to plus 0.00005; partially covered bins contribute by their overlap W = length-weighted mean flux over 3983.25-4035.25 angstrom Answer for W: 3.18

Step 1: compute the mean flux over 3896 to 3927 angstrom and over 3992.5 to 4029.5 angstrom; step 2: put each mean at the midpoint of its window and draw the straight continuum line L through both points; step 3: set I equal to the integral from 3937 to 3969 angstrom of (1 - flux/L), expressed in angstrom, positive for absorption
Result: 0.2 angstrom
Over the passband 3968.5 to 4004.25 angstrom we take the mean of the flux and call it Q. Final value 3.24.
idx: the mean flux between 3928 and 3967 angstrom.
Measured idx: 3.3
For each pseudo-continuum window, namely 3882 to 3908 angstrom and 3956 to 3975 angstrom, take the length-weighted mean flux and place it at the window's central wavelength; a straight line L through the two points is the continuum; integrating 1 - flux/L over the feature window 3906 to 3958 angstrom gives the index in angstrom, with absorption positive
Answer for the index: 2.7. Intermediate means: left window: 3.57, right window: 3.47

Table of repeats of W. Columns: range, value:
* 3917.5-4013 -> 3.29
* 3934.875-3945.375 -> 3.21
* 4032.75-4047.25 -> 3.17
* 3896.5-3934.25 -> 3.43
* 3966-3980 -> 3.42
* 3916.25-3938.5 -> 3.35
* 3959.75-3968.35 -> 3.46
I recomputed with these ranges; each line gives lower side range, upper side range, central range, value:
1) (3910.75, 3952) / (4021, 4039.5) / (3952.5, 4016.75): -1.2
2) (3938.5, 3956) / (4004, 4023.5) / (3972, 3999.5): 0.5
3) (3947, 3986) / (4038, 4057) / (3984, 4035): 1.5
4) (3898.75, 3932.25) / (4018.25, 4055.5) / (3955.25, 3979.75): -0.7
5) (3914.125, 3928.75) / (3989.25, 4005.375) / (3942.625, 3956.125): 0.3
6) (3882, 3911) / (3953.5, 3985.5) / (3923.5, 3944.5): 1.1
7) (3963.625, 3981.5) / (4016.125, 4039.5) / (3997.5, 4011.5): 0.1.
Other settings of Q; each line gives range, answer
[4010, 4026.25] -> 3.23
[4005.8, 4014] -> 3.31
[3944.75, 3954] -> 3.27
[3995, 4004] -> 3.15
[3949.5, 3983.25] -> 3.36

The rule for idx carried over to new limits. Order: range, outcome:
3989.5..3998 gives 3.17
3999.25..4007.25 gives 3.14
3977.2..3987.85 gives 3.18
